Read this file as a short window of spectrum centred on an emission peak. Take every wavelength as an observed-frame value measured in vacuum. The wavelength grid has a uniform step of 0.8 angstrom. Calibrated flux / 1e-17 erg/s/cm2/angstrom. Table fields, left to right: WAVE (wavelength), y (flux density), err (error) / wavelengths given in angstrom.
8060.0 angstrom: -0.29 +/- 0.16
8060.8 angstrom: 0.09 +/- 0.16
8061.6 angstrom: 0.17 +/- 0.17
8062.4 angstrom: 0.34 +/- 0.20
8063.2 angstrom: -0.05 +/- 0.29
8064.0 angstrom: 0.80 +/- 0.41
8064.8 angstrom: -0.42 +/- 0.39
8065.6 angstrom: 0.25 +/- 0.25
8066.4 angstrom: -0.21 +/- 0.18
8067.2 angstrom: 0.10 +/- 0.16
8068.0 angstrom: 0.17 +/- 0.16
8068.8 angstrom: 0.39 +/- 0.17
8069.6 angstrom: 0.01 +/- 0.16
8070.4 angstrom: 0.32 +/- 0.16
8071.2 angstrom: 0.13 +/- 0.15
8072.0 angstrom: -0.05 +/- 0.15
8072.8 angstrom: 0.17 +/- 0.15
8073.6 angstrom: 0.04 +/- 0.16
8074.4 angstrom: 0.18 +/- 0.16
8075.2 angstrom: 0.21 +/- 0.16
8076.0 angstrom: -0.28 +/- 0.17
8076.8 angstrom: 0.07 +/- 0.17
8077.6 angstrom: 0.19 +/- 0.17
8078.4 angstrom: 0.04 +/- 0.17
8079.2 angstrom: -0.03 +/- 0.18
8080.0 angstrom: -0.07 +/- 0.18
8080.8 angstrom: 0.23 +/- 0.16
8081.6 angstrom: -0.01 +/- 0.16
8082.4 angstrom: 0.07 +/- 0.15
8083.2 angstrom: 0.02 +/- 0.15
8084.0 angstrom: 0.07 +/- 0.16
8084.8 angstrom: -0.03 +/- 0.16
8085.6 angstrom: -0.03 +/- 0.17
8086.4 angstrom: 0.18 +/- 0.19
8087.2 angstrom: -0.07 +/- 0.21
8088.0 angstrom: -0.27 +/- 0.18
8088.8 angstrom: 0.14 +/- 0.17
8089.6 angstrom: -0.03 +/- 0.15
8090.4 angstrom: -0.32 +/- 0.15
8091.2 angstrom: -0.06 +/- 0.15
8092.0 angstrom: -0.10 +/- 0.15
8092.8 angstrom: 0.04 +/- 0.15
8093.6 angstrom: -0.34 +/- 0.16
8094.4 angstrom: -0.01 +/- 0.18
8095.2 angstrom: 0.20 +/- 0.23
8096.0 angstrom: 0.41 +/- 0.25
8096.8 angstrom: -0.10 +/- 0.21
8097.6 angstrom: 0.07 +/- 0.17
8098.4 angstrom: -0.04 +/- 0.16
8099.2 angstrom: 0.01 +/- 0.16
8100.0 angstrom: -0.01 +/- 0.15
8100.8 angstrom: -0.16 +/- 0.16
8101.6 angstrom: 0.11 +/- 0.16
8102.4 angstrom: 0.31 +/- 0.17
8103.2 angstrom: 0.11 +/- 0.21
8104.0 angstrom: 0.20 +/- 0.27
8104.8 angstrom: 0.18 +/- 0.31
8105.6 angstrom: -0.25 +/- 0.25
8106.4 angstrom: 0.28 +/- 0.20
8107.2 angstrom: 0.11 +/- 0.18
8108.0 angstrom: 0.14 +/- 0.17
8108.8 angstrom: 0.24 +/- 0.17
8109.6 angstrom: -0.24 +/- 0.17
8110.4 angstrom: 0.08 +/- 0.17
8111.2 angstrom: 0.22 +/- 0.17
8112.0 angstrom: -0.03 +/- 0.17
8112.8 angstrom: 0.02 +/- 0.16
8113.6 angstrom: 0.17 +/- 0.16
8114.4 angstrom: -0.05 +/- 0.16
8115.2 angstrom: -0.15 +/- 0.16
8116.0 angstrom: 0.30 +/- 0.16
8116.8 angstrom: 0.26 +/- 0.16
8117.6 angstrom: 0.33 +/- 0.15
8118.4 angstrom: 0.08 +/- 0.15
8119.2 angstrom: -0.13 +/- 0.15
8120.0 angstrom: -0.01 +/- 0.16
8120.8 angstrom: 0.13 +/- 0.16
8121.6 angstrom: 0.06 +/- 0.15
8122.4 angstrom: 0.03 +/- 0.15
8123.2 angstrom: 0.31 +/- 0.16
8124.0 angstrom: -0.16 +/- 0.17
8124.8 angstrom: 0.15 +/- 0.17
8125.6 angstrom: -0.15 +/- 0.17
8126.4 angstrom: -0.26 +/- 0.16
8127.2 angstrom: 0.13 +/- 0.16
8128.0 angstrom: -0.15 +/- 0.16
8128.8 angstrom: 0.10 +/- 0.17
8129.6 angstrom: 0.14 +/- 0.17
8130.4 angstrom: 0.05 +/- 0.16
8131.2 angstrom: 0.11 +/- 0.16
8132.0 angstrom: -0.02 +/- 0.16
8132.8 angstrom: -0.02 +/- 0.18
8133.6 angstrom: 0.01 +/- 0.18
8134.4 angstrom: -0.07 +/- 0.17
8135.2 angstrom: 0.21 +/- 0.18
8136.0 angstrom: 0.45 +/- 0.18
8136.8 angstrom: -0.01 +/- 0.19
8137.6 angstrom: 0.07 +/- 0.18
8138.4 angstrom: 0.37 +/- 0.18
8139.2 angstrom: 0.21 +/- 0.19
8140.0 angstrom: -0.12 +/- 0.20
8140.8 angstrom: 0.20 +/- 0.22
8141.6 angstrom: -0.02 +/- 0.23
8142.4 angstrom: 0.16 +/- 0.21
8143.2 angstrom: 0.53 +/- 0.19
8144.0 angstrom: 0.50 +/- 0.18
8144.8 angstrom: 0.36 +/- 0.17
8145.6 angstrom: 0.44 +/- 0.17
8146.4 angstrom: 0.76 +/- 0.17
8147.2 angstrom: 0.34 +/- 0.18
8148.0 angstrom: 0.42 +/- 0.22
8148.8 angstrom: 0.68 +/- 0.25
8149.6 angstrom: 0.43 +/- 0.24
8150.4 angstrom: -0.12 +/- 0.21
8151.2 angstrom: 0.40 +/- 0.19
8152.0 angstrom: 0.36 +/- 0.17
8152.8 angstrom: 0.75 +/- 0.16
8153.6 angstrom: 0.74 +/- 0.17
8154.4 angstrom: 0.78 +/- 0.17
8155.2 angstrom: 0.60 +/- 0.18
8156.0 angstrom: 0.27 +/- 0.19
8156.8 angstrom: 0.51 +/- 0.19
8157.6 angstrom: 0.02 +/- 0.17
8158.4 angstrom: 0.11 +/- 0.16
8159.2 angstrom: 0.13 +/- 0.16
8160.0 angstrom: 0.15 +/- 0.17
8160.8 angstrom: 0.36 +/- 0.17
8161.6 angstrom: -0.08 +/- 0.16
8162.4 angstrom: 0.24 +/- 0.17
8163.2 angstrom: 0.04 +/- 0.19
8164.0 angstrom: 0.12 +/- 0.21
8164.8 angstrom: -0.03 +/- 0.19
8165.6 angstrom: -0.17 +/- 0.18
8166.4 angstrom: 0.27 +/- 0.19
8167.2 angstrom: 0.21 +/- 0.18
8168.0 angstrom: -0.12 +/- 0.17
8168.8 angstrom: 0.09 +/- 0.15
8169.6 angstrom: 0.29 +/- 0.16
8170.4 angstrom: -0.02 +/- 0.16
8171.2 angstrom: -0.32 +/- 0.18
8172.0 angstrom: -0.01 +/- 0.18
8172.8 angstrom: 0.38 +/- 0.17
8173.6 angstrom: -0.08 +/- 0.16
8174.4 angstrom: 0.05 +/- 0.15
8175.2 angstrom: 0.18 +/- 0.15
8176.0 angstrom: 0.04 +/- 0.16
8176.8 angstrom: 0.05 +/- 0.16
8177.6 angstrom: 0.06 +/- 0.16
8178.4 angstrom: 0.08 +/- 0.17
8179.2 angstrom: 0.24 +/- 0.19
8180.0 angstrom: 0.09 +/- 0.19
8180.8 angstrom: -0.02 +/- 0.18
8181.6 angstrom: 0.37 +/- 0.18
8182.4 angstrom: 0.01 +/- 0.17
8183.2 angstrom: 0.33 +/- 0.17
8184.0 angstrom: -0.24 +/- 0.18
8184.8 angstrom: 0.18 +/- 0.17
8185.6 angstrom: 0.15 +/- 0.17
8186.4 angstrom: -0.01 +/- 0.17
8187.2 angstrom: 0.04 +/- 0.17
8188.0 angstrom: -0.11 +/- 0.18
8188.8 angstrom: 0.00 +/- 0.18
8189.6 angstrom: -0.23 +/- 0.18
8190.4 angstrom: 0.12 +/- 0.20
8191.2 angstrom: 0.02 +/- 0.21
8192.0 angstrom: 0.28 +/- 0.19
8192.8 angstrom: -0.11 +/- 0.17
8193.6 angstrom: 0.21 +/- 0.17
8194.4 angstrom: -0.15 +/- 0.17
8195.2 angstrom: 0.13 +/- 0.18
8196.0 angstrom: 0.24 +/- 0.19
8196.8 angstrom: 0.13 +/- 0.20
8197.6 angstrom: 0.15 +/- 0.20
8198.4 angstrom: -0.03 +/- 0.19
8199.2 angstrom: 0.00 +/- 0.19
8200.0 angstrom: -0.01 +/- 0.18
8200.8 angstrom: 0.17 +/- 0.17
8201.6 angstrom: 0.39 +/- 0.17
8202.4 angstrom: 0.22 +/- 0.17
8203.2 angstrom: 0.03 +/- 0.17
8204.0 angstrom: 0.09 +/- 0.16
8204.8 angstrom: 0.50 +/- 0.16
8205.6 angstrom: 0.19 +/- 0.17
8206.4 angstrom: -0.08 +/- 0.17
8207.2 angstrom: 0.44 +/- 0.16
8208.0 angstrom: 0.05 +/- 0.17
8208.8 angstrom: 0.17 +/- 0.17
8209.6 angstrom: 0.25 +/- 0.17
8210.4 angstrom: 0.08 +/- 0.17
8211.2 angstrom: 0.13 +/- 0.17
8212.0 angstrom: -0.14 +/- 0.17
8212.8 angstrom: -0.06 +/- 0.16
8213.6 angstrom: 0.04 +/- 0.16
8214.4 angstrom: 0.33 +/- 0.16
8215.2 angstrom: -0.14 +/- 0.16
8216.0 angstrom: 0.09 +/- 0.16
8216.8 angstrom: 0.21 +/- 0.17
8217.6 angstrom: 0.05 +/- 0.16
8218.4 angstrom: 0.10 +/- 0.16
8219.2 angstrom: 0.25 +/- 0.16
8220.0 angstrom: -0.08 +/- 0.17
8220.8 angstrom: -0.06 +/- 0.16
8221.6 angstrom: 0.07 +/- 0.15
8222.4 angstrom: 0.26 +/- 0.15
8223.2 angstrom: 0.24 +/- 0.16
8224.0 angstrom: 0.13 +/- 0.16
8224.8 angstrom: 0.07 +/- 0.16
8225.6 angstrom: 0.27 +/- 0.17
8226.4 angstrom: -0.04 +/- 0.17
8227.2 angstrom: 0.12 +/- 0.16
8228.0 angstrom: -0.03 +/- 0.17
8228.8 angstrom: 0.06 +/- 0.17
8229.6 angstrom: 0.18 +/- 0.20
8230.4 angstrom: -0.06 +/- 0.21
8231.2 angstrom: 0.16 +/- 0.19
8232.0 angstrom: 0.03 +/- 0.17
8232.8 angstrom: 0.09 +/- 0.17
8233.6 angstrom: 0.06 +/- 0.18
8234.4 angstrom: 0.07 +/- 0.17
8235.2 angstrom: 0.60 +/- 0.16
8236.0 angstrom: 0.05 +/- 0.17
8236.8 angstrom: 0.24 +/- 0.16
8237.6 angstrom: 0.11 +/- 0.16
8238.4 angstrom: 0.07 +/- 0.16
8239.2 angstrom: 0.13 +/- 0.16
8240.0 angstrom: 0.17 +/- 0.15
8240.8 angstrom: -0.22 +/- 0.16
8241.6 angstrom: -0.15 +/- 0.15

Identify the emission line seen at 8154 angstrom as [O II]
